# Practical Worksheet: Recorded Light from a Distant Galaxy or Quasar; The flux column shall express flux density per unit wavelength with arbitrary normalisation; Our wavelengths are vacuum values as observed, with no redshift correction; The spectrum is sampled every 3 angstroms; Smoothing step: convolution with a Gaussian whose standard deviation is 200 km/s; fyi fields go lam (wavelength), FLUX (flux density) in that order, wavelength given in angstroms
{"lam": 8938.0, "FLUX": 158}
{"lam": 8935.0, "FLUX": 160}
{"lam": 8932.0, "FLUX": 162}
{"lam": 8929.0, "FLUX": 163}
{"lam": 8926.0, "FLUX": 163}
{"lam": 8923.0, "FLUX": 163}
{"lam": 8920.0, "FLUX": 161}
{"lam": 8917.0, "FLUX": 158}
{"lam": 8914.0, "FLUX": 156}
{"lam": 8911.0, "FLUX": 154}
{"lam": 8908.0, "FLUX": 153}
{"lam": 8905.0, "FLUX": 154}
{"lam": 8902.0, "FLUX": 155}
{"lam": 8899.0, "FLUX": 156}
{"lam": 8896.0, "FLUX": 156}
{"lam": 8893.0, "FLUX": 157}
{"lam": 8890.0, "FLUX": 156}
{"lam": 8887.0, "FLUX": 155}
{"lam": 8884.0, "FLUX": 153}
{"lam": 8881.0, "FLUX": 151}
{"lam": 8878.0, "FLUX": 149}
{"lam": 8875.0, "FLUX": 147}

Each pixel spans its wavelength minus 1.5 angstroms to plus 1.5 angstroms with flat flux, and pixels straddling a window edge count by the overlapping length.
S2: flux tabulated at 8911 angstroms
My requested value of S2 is 154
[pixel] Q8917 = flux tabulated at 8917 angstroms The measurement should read 158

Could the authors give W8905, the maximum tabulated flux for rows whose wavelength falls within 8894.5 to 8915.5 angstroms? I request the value 156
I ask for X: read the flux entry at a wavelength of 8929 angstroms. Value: 163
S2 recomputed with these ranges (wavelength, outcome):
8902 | 155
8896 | 156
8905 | 154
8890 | 156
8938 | 158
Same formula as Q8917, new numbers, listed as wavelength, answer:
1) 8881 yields 151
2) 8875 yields 147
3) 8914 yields 156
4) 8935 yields 160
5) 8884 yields 153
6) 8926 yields 163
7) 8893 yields 157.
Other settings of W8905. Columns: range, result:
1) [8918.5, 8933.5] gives 163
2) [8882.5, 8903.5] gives 157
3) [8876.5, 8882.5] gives 151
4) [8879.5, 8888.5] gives 155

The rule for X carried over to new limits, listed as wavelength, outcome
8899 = 156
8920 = 161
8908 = 153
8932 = 162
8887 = 155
